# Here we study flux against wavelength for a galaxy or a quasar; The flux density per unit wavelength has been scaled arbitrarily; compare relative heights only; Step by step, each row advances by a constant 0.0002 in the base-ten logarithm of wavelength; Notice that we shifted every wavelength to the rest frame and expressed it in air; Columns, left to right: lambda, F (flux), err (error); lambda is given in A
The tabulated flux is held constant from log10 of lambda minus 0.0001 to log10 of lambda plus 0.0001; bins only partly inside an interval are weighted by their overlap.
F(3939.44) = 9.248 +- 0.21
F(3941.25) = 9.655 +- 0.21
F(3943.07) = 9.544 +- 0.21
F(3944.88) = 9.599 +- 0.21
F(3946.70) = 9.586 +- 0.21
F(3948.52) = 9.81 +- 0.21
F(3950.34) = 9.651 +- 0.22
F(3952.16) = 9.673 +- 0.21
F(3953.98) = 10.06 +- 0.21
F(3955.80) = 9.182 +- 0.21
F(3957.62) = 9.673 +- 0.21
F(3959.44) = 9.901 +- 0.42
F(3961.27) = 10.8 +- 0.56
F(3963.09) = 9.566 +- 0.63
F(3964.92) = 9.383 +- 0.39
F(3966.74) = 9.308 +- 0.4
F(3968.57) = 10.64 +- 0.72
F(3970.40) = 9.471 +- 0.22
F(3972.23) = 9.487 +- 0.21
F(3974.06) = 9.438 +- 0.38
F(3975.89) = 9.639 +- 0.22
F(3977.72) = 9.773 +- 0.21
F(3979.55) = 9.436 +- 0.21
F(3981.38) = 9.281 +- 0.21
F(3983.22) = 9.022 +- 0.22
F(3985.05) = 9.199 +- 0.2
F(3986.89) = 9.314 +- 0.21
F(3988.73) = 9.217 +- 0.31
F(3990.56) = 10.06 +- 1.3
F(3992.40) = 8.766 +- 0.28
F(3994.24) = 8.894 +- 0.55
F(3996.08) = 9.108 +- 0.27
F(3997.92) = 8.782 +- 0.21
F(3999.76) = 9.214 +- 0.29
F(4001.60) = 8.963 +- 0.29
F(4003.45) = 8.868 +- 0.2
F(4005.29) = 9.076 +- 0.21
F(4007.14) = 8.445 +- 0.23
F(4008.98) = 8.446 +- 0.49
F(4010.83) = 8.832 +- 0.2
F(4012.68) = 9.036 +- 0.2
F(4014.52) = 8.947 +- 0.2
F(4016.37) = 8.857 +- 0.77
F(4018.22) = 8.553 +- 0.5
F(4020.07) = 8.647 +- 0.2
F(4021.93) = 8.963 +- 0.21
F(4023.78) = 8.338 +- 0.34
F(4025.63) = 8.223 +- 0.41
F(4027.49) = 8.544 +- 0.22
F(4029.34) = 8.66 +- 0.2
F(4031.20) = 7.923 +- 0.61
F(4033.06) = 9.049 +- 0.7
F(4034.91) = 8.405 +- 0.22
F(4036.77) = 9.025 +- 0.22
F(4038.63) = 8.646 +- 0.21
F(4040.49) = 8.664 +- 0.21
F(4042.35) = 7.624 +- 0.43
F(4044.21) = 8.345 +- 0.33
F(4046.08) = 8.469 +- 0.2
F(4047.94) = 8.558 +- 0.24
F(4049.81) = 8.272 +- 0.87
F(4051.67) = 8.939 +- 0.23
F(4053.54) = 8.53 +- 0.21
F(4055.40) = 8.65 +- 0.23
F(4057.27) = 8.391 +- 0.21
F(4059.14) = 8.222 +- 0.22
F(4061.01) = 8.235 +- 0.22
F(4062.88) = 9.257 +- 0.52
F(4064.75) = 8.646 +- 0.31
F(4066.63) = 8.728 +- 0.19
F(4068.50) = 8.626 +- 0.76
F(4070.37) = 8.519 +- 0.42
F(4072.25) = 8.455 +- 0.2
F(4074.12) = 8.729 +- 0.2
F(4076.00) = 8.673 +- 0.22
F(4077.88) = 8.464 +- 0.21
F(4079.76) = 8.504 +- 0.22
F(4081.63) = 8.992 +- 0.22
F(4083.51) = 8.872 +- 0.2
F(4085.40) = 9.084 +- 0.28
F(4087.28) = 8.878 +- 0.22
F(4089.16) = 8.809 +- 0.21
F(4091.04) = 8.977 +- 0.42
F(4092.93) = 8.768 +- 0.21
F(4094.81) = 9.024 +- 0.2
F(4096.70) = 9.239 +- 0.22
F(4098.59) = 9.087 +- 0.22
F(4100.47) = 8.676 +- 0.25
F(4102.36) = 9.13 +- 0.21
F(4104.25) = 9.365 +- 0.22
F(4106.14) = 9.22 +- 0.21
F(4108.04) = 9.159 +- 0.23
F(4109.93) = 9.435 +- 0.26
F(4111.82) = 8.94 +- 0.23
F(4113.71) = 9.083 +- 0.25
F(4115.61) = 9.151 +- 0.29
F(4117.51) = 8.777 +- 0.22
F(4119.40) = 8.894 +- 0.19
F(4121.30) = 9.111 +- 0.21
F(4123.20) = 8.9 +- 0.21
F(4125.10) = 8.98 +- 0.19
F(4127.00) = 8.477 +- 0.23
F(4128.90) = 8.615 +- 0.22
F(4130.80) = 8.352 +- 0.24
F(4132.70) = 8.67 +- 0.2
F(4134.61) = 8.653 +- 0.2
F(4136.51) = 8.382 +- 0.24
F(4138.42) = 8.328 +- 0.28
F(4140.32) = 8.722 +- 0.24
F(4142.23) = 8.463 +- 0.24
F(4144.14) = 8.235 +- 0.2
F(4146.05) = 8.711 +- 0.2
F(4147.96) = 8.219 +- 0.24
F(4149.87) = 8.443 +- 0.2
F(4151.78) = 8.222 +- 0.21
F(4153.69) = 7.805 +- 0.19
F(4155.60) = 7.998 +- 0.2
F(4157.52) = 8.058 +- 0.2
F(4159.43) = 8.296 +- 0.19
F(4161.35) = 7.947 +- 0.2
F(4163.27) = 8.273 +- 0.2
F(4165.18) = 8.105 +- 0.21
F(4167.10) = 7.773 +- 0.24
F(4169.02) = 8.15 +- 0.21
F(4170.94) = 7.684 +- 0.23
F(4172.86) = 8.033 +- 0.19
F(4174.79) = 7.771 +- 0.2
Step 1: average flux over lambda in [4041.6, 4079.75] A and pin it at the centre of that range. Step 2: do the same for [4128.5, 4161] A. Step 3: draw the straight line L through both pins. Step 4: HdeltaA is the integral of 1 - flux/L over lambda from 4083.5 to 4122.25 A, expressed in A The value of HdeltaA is -2.8 A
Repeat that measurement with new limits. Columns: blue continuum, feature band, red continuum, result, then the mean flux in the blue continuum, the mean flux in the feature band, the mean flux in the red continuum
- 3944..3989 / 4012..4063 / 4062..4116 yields 3.59 A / 9.61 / 8.56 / 8.91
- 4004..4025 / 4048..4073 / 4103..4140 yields 0.62 A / 8.74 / 8.57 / 8.87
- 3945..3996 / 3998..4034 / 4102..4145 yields 2.40 A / 9.56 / 8.72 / 8.82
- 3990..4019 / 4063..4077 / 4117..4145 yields 0.18 A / 8.92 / 8.66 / 8.64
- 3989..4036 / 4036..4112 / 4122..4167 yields -1.37 A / 8.79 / 8.75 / 8.38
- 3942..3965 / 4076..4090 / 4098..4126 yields 0.60 A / 9.74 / 8.79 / 9.06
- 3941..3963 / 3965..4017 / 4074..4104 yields 1.70 A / 9.76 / 9.2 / 8.88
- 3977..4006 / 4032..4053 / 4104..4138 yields 1.21 A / 9.18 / 8.54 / 8.88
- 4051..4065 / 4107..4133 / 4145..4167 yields -1.78 A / 8.6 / 8.9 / 8.17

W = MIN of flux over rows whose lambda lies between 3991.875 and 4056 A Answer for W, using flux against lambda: 7.624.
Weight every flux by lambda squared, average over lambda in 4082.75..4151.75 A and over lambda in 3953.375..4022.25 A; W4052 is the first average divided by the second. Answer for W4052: 1.0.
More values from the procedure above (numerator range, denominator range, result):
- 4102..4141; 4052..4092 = 1.05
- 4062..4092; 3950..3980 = 0.95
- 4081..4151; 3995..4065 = 1.07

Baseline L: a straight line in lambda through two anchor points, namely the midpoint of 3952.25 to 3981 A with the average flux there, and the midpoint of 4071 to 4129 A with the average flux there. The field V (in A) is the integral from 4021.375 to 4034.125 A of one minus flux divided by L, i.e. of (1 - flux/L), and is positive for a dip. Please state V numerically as 1.1 A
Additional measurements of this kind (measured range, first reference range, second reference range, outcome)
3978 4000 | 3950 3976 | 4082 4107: 0.9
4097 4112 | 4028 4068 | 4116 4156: -1.1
